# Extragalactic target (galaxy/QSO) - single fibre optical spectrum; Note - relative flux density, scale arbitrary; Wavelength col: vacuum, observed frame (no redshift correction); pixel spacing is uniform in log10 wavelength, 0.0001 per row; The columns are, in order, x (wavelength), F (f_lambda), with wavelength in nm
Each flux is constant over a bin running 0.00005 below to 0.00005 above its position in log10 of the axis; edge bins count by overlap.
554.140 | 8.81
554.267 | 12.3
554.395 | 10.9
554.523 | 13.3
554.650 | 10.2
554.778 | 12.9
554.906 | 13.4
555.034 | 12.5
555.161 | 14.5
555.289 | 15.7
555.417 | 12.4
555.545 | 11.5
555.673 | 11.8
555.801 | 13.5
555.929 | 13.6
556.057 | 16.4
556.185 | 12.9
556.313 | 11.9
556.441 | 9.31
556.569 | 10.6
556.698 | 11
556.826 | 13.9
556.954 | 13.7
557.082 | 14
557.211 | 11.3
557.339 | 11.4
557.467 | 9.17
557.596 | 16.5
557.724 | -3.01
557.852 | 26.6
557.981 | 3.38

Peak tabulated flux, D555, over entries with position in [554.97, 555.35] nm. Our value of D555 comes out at 15.7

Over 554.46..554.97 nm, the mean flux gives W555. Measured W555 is 12.5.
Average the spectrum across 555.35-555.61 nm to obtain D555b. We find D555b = 12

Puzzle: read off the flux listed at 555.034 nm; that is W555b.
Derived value 12.5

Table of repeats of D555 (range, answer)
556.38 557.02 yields 13.9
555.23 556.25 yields 16.4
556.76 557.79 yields 16.5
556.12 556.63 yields 12.9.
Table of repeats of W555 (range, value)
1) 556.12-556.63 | 11.2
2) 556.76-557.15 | 13.8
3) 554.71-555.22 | 13.3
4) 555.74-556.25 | 14.1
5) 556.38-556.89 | 11.2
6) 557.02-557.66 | 12.5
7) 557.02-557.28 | 12.6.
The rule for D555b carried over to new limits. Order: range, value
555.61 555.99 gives 13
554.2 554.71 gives 11.7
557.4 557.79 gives 7.7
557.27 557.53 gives 10.3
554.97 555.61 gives 13.3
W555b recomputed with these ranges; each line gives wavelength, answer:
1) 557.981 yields 3.38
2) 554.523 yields 13.3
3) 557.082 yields 14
